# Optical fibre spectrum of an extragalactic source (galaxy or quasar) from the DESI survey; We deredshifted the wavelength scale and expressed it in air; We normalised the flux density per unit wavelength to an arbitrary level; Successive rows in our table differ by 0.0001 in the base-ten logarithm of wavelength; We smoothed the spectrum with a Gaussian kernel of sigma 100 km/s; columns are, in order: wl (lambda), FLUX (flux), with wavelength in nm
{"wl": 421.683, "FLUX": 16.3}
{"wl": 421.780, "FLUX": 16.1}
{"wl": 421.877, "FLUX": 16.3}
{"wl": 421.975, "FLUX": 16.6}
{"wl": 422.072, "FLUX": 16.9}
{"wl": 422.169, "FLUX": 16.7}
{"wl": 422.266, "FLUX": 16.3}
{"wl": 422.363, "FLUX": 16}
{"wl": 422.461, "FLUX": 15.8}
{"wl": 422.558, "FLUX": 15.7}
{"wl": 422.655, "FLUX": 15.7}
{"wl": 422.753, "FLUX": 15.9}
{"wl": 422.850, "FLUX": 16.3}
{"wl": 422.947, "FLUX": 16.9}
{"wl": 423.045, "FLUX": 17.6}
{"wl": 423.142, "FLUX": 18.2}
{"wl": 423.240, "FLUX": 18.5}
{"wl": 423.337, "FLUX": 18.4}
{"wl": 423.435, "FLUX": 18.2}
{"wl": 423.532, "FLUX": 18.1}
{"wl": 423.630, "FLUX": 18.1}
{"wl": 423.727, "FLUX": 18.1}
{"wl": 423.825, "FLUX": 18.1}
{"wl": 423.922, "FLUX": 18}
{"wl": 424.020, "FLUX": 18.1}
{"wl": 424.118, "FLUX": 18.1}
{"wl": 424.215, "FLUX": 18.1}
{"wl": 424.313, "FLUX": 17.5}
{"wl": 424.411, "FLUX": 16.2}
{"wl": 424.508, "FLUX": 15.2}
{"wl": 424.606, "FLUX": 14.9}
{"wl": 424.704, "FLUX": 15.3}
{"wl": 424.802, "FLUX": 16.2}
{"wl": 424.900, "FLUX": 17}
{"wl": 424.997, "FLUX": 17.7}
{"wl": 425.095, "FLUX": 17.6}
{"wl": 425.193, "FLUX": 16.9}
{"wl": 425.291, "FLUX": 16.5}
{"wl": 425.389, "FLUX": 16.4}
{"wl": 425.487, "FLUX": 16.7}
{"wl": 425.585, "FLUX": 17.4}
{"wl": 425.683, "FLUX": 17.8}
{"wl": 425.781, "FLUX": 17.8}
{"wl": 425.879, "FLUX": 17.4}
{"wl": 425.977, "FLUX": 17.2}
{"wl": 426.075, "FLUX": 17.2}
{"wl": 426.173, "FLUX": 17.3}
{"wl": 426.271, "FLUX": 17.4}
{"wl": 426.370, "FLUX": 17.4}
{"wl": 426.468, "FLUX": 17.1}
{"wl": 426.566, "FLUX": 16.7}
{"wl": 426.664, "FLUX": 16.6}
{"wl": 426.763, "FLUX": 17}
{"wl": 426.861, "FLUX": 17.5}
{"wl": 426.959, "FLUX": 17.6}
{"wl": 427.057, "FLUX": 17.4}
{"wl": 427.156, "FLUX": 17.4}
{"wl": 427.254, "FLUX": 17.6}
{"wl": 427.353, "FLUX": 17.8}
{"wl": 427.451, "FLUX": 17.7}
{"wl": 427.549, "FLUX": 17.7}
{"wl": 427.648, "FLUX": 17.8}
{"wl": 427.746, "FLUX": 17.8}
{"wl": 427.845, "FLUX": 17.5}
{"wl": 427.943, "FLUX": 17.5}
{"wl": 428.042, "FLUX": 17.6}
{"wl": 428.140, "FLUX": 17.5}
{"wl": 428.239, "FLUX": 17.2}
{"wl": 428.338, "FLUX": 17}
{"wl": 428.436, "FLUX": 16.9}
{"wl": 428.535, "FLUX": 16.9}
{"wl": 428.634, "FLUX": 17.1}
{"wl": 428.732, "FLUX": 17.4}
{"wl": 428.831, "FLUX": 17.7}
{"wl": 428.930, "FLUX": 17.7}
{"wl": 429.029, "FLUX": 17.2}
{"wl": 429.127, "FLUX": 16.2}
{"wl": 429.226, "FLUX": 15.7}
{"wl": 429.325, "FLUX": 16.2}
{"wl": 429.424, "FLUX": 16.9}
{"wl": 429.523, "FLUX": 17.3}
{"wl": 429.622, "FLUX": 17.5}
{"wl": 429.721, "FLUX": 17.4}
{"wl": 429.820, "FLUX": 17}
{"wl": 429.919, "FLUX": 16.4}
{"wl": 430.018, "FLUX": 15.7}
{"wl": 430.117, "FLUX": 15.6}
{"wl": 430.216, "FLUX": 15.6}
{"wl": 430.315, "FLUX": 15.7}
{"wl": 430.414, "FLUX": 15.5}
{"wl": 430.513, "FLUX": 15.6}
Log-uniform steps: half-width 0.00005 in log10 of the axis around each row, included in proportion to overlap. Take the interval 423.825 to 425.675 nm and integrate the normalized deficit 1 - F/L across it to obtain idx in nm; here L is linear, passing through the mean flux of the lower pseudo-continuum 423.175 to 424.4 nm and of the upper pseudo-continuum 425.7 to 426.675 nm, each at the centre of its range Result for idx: 0.08 nm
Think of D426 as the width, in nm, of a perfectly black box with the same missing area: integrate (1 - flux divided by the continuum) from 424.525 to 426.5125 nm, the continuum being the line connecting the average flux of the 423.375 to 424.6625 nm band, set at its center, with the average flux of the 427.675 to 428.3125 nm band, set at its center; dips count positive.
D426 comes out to 0.060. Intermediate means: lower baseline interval 17.4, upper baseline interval 17.5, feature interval 16.9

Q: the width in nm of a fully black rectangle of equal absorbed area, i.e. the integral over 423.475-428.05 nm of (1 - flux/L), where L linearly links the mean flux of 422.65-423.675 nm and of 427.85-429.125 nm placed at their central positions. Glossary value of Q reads 0.03 nm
